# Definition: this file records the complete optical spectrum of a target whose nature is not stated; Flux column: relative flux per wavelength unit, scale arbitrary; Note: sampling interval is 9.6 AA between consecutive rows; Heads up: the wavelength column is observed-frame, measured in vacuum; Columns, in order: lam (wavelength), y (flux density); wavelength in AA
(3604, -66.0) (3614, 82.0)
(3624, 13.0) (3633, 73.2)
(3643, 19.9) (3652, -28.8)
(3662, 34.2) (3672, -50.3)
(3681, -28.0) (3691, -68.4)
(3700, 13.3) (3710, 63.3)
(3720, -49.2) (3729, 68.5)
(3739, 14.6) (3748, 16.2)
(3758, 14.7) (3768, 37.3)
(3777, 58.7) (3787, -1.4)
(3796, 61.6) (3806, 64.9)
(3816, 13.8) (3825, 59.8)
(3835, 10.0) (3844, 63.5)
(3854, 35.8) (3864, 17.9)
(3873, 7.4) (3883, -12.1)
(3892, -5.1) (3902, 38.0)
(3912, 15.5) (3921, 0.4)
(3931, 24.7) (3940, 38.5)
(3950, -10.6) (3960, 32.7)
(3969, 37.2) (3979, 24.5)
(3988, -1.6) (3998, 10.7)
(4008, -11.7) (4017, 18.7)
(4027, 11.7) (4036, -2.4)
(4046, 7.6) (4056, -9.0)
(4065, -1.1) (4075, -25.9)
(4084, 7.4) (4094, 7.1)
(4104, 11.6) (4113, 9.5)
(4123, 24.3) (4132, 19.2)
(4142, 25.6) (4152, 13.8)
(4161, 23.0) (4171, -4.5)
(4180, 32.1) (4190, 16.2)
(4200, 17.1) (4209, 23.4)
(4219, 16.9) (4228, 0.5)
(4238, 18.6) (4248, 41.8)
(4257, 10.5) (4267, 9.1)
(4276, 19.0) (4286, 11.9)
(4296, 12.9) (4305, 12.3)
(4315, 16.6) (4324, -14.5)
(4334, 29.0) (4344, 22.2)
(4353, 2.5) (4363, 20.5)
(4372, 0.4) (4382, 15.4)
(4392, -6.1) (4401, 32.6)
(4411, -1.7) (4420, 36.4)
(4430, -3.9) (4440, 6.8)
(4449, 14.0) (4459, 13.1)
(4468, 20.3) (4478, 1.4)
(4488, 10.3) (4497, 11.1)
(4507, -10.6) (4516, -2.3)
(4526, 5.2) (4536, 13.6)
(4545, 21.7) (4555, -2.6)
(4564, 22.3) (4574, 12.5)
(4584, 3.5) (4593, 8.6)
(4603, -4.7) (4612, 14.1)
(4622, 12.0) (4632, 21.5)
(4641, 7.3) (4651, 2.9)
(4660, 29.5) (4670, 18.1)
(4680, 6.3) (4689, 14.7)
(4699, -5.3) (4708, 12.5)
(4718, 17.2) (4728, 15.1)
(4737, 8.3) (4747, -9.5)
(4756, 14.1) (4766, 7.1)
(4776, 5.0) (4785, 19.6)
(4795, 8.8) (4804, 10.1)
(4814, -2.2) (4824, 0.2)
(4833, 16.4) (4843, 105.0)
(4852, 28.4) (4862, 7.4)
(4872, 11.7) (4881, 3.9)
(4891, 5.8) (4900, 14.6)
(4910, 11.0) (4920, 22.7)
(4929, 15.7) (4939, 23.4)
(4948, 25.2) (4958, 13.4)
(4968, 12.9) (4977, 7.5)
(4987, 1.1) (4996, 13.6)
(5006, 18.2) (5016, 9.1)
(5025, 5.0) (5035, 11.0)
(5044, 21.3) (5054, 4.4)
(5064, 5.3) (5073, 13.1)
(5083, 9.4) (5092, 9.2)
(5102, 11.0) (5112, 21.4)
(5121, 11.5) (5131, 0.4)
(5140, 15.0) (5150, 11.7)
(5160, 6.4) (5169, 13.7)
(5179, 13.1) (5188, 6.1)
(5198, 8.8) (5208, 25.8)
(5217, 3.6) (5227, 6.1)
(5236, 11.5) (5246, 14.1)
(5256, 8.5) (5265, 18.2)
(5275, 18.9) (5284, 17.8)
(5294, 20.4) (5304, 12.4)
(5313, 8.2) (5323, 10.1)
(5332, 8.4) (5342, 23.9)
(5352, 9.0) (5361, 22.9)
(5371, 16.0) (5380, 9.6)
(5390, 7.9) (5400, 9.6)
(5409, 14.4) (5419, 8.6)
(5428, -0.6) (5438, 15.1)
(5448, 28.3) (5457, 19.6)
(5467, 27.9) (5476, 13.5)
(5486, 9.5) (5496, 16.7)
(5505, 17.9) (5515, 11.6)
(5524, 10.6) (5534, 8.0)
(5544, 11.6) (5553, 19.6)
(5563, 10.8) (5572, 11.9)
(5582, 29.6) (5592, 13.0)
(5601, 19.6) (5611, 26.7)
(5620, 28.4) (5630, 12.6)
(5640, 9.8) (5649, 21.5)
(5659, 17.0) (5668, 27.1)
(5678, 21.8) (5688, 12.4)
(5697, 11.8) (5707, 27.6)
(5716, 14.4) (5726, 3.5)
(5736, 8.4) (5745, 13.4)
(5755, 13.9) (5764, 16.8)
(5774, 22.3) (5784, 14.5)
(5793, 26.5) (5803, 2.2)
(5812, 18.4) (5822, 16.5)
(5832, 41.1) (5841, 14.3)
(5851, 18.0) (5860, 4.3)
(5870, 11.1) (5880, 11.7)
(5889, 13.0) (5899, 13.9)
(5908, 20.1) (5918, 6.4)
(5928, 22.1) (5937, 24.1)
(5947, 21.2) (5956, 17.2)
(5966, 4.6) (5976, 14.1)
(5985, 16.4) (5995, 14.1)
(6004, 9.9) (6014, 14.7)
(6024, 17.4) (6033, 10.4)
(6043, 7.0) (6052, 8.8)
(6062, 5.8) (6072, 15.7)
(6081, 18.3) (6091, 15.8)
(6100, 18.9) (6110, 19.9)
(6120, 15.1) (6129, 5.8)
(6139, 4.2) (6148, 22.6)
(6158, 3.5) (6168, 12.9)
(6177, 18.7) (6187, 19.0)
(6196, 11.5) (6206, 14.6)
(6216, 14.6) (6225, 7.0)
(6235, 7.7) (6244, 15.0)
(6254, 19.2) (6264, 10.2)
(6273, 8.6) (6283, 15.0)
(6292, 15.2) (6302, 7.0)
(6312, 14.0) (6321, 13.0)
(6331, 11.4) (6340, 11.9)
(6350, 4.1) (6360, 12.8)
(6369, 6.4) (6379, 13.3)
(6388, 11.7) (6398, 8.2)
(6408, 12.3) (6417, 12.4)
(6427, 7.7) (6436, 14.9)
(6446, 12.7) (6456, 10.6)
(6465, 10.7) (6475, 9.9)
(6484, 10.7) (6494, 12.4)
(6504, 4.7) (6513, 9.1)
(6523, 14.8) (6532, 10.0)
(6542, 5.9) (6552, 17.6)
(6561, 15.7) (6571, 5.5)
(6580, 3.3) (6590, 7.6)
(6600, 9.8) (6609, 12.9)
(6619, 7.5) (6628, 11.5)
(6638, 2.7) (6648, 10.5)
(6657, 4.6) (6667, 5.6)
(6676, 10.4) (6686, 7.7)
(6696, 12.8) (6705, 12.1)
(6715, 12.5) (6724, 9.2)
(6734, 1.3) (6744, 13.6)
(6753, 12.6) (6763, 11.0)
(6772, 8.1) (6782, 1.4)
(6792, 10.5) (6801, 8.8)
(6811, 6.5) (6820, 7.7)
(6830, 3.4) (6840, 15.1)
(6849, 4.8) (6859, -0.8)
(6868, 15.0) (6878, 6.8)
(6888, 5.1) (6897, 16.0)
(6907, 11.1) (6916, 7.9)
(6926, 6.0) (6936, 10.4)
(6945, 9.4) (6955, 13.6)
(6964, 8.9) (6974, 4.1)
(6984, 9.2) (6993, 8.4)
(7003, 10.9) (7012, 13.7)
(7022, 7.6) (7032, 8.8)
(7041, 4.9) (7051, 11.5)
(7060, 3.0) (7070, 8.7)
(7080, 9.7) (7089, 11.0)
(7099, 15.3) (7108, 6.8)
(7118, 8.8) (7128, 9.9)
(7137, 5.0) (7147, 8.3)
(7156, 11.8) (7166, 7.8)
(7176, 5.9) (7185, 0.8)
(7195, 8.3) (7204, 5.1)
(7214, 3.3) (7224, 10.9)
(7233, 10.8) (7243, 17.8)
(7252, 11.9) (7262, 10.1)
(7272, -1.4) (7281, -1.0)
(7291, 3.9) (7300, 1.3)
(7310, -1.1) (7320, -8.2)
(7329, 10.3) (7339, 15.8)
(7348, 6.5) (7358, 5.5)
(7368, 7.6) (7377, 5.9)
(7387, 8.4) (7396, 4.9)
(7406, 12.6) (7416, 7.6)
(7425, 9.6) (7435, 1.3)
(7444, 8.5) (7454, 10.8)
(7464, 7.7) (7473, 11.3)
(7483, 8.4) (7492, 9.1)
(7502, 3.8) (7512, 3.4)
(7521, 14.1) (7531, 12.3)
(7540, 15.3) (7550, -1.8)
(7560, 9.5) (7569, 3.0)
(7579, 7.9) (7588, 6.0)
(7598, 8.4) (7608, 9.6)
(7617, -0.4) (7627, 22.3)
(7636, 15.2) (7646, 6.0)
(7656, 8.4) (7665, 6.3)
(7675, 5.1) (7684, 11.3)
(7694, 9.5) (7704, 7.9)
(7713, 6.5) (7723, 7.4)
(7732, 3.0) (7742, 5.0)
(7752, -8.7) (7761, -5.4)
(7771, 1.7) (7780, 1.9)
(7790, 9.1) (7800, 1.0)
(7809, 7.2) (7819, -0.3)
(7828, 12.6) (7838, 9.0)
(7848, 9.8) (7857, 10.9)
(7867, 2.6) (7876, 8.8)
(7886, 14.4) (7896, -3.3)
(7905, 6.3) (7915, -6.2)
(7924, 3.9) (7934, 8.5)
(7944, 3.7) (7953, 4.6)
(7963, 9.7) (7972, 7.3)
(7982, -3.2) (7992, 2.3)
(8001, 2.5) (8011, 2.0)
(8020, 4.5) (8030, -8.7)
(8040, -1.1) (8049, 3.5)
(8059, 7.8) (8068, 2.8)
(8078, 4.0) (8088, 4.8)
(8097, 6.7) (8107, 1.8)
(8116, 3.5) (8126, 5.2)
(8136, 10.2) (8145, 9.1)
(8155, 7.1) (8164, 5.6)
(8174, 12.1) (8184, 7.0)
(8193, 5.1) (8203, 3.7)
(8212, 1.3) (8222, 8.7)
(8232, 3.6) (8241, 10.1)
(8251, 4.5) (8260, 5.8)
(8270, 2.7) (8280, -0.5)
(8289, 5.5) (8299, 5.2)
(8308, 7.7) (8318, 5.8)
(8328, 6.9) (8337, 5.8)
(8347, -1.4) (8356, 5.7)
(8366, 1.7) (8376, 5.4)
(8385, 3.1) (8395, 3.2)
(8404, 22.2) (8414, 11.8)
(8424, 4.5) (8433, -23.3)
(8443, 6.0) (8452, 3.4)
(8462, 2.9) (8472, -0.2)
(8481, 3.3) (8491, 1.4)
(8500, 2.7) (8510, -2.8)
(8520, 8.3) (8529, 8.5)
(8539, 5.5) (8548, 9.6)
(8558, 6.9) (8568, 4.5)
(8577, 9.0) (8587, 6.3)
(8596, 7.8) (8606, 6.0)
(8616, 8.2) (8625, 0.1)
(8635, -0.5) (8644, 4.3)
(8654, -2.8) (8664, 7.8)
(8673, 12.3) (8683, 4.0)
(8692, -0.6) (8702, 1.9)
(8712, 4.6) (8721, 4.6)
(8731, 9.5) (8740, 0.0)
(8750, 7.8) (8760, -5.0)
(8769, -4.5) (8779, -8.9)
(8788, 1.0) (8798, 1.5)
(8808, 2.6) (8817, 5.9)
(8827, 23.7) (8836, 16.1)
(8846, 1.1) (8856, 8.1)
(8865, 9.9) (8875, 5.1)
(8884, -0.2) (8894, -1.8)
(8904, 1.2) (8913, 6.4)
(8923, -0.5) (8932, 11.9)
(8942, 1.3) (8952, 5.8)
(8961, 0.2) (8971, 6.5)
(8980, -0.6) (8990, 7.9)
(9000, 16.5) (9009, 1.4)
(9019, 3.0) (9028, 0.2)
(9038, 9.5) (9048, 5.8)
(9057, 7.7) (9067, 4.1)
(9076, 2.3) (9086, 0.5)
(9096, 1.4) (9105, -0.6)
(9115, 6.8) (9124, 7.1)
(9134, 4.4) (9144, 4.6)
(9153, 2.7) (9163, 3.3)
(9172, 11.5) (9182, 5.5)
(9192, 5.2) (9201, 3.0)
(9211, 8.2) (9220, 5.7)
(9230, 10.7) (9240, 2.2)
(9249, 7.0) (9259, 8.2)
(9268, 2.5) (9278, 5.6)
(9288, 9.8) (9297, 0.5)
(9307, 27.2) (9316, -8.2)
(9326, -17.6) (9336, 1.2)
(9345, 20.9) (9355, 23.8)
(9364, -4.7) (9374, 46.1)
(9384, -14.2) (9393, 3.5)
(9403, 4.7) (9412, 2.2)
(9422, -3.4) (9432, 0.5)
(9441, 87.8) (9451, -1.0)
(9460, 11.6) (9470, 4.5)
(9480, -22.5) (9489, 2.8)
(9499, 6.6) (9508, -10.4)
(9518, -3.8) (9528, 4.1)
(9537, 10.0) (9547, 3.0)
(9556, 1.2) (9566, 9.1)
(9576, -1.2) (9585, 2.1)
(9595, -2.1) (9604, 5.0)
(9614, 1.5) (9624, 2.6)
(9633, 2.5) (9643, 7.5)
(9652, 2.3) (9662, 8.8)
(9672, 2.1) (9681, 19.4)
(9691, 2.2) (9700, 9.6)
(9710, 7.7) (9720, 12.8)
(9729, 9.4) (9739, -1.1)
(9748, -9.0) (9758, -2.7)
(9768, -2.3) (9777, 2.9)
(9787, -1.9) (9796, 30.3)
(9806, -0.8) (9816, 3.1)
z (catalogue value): 0.30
